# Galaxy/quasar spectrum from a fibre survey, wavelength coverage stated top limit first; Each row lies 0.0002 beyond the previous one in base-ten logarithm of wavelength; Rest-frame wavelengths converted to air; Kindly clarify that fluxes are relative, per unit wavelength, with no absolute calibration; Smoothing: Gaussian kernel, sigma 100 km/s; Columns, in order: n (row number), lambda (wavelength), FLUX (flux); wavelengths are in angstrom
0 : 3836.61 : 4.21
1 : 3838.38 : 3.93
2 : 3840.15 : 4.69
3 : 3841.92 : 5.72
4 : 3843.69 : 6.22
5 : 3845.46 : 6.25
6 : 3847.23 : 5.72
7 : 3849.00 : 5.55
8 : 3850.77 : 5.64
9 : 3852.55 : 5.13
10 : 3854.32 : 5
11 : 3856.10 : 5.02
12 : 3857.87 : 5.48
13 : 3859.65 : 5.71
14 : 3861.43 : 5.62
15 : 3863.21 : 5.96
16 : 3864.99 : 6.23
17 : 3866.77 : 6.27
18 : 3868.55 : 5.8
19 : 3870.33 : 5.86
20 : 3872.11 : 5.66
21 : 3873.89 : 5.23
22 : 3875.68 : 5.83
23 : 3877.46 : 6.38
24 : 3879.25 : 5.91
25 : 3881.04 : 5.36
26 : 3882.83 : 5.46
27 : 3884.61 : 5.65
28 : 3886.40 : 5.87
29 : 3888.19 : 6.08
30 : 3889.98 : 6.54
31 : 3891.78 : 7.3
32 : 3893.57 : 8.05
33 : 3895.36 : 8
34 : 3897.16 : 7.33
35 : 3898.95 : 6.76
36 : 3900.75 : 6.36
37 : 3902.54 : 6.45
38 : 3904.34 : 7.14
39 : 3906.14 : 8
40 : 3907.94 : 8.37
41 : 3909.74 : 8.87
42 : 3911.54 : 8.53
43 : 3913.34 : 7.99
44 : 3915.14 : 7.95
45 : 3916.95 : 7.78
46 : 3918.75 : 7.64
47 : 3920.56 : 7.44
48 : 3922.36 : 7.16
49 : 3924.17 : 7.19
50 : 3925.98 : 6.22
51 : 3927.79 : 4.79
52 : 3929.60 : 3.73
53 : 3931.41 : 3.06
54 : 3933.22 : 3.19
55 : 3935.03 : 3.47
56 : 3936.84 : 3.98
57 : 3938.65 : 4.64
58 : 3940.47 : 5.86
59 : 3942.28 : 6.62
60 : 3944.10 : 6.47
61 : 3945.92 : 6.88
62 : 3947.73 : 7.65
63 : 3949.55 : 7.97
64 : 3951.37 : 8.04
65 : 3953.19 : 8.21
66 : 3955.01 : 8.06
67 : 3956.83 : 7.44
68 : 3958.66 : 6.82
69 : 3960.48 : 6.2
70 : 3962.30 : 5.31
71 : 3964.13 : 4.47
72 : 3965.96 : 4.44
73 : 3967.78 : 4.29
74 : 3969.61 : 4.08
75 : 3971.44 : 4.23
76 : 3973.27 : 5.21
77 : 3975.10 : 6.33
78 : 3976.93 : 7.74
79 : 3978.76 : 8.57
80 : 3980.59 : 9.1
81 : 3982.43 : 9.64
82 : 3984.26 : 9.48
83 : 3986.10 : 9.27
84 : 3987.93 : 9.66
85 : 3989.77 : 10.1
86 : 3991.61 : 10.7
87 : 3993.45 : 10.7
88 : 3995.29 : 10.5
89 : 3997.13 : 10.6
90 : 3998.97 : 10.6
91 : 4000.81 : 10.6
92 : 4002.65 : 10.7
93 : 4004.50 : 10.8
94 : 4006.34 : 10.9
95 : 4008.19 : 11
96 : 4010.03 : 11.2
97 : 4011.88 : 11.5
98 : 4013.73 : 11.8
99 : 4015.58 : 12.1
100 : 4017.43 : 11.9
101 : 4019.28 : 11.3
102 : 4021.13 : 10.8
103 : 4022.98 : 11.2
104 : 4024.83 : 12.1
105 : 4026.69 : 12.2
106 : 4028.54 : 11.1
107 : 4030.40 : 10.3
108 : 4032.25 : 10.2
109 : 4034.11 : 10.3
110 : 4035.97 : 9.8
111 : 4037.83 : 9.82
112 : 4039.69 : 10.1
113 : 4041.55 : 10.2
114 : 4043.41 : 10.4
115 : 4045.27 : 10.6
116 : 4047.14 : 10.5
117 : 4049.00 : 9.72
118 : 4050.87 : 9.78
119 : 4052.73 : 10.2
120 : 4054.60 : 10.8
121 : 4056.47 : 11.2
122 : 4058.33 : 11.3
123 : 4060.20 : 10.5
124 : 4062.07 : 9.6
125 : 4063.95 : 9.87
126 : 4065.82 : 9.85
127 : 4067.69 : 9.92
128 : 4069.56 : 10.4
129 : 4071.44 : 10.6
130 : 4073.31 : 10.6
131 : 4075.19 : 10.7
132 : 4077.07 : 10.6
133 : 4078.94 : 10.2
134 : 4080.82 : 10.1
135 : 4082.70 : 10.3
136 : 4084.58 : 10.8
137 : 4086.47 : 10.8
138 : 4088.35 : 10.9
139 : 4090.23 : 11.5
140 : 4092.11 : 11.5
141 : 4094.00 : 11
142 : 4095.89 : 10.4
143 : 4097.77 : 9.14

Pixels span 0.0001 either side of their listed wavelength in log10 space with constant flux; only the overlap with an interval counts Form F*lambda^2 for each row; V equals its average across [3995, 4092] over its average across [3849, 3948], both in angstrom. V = 1.8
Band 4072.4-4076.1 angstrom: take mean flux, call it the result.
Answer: 10.6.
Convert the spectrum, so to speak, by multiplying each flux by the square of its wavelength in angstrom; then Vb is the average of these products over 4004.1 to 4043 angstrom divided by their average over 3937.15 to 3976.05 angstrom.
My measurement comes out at 1.9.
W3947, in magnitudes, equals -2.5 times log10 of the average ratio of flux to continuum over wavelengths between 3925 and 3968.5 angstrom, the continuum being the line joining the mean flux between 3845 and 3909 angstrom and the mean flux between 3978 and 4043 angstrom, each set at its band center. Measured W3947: 0.427 mag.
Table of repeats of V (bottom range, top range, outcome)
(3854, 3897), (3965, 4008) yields 1.52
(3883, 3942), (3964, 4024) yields 1.51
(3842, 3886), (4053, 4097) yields 2.06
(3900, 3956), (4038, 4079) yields 1.66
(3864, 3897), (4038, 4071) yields 1.80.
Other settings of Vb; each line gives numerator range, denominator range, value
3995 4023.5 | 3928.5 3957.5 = 1.93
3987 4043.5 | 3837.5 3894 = 2.02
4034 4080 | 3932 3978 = 1.84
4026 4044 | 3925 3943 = 2.41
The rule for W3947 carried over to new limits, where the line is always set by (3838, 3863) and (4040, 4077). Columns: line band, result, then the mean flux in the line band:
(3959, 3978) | 0.48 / 5.31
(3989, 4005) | -0.19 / 10.6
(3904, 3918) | -0.18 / 8.11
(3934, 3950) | 0.28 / 5.87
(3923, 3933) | 0.42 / 4.93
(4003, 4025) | -0.21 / 11.3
